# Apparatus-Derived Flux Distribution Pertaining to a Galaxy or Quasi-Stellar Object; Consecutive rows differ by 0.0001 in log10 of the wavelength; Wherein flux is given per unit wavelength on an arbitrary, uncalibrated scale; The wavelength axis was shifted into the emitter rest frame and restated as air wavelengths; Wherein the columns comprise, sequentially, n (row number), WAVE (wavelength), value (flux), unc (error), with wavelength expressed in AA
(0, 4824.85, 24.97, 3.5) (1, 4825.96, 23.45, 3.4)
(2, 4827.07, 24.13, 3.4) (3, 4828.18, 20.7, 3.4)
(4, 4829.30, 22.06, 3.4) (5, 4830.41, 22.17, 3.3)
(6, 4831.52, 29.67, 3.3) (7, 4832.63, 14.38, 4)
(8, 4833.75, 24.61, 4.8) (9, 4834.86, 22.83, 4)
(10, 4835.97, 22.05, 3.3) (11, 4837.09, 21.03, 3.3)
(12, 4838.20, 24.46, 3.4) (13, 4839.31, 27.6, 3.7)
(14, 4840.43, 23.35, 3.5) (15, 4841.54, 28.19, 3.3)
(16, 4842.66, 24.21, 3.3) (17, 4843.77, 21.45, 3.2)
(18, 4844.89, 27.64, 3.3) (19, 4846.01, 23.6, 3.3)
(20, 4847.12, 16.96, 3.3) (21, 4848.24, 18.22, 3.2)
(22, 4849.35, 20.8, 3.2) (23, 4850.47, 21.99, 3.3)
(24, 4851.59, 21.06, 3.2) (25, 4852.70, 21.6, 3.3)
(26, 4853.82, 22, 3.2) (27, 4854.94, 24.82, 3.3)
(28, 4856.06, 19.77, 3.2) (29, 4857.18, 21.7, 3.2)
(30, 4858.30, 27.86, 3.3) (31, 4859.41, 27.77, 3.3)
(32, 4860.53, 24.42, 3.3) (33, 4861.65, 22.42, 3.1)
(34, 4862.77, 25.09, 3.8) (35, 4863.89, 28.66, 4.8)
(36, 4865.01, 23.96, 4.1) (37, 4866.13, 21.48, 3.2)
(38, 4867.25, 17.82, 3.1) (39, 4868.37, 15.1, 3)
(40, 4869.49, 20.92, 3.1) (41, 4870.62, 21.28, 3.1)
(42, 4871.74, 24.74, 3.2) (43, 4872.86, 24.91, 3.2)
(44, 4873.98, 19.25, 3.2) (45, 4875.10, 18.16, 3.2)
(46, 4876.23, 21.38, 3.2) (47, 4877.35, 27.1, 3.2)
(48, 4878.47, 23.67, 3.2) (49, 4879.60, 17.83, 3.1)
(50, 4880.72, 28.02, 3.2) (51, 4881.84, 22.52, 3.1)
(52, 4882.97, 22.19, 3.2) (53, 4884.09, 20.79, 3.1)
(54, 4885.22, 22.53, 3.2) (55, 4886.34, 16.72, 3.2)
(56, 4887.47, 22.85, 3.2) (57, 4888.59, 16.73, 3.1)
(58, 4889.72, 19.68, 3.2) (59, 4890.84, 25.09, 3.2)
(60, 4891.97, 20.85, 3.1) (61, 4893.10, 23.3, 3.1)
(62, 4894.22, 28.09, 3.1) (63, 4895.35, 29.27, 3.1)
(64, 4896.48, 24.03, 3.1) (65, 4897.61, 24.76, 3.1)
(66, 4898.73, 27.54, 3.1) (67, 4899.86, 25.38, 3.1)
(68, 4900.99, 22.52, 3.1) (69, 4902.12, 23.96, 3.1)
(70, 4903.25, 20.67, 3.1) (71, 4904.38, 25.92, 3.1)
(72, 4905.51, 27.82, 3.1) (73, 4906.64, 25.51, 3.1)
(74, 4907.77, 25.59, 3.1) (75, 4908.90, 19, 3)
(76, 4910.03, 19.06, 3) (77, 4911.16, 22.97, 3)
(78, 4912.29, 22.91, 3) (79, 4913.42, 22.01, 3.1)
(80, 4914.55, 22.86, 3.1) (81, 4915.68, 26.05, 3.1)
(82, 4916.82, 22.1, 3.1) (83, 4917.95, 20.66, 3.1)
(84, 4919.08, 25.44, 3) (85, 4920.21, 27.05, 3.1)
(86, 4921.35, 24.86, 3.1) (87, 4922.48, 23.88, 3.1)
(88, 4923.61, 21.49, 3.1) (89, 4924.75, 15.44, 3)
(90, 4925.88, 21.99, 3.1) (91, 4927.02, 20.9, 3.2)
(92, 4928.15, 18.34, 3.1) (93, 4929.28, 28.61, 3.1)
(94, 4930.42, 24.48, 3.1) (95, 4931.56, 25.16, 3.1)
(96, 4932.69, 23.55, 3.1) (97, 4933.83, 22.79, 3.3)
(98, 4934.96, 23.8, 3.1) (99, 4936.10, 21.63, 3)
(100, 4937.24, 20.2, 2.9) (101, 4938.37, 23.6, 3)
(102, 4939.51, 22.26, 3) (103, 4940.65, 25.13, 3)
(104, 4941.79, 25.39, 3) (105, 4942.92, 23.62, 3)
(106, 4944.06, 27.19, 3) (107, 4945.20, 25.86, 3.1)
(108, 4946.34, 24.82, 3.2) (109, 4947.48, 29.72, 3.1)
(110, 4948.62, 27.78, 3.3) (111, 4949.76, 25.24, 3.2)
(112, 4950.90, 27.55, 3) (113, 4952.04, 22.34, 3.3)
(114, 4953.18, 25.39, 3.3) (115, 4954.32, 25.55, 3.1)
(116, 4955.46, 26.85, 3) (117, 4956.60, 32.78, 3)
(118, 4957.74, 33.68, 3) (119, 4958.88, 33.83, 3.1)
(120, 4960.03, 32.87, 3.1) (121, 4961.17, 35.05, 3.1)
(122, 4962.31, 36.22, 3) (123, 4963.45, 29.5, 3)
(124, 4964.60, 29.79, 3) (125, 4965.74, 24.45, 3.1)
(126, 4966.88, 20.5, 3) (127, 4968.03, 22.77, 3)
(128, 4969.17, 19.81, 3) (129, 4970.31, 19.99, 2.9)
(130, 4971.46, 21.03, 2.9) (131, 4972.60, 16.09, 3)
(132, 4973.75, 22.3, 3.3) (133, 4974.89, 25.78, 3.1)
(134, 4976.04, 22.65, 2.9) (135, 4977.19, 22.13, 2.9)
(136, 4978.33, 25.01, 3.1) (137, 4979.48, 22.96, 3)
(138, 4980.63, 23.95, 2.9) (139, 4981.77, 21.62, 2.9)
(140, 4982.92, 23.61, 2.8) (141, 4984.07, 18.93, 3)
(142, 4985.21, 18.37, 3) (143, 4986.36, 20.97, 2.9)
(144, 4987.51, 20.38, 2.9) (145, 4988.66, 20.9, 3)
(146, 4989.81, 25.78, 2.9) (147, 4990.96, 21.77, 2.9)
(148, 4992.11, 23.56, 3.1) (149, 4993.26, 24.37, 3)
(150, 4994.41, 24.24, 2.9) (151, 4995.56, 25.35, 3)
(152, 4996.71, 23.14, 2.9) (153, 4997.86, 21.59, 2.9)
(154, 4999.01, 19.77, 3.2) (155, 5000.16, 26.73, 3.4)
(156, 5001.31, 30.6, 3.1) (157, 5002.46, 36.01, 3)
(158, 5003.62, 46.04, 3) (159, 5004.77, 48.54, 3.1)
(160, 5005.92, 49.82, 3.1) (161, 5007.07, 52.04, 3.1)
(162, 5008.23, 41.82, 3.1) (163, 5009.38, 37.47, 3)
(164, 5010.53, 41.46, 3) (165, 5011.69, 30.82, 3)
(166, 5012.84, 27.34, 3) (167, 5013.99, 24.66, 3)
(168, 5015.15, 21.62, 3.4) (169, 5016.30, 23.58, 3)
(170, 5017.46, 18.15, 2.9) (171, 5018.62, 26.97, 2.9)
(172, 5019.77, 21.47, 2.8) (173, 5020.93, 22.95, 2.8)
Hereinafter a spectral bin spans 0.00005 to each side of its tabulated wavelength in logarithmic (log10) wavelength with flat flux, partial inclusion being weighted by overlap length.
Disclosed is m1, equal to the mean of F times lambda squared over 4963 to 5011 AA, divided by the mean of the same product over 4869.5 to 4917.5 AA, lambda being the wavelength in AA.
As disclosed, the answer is 1.22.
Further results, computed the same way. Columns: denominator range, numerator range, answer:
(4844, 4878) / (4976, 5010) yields 1.33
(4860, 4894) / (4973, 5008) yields 1.29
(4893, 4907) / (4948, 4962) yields 1.18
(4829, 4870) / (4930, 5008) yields 1.21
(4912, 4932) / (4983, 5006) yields 1.20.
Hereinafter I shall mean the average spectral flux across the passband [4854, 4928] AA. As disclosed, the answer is 22.9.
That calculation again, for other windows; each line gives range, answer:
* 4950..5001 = 24.6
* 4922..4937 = 22.4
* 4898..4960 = 24.5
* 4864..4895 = 21.9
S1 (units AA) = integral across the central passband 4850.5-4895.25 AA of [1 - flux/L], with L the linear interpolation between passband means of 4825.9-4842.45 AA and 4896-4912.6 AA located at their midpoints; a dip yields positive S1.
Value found 2.2 AA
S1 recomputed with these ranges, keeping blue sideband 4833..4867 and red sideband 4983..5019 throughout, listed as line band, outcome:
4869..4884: 1.1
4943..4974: 0.6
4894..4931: 2.7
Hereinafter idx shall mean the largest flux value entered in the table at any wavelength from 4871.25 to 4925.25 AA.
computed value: 29.27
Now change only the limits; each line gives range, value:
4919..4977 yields 36.22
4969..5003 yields 36.01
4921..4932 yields 28.61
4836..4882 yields 28.66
